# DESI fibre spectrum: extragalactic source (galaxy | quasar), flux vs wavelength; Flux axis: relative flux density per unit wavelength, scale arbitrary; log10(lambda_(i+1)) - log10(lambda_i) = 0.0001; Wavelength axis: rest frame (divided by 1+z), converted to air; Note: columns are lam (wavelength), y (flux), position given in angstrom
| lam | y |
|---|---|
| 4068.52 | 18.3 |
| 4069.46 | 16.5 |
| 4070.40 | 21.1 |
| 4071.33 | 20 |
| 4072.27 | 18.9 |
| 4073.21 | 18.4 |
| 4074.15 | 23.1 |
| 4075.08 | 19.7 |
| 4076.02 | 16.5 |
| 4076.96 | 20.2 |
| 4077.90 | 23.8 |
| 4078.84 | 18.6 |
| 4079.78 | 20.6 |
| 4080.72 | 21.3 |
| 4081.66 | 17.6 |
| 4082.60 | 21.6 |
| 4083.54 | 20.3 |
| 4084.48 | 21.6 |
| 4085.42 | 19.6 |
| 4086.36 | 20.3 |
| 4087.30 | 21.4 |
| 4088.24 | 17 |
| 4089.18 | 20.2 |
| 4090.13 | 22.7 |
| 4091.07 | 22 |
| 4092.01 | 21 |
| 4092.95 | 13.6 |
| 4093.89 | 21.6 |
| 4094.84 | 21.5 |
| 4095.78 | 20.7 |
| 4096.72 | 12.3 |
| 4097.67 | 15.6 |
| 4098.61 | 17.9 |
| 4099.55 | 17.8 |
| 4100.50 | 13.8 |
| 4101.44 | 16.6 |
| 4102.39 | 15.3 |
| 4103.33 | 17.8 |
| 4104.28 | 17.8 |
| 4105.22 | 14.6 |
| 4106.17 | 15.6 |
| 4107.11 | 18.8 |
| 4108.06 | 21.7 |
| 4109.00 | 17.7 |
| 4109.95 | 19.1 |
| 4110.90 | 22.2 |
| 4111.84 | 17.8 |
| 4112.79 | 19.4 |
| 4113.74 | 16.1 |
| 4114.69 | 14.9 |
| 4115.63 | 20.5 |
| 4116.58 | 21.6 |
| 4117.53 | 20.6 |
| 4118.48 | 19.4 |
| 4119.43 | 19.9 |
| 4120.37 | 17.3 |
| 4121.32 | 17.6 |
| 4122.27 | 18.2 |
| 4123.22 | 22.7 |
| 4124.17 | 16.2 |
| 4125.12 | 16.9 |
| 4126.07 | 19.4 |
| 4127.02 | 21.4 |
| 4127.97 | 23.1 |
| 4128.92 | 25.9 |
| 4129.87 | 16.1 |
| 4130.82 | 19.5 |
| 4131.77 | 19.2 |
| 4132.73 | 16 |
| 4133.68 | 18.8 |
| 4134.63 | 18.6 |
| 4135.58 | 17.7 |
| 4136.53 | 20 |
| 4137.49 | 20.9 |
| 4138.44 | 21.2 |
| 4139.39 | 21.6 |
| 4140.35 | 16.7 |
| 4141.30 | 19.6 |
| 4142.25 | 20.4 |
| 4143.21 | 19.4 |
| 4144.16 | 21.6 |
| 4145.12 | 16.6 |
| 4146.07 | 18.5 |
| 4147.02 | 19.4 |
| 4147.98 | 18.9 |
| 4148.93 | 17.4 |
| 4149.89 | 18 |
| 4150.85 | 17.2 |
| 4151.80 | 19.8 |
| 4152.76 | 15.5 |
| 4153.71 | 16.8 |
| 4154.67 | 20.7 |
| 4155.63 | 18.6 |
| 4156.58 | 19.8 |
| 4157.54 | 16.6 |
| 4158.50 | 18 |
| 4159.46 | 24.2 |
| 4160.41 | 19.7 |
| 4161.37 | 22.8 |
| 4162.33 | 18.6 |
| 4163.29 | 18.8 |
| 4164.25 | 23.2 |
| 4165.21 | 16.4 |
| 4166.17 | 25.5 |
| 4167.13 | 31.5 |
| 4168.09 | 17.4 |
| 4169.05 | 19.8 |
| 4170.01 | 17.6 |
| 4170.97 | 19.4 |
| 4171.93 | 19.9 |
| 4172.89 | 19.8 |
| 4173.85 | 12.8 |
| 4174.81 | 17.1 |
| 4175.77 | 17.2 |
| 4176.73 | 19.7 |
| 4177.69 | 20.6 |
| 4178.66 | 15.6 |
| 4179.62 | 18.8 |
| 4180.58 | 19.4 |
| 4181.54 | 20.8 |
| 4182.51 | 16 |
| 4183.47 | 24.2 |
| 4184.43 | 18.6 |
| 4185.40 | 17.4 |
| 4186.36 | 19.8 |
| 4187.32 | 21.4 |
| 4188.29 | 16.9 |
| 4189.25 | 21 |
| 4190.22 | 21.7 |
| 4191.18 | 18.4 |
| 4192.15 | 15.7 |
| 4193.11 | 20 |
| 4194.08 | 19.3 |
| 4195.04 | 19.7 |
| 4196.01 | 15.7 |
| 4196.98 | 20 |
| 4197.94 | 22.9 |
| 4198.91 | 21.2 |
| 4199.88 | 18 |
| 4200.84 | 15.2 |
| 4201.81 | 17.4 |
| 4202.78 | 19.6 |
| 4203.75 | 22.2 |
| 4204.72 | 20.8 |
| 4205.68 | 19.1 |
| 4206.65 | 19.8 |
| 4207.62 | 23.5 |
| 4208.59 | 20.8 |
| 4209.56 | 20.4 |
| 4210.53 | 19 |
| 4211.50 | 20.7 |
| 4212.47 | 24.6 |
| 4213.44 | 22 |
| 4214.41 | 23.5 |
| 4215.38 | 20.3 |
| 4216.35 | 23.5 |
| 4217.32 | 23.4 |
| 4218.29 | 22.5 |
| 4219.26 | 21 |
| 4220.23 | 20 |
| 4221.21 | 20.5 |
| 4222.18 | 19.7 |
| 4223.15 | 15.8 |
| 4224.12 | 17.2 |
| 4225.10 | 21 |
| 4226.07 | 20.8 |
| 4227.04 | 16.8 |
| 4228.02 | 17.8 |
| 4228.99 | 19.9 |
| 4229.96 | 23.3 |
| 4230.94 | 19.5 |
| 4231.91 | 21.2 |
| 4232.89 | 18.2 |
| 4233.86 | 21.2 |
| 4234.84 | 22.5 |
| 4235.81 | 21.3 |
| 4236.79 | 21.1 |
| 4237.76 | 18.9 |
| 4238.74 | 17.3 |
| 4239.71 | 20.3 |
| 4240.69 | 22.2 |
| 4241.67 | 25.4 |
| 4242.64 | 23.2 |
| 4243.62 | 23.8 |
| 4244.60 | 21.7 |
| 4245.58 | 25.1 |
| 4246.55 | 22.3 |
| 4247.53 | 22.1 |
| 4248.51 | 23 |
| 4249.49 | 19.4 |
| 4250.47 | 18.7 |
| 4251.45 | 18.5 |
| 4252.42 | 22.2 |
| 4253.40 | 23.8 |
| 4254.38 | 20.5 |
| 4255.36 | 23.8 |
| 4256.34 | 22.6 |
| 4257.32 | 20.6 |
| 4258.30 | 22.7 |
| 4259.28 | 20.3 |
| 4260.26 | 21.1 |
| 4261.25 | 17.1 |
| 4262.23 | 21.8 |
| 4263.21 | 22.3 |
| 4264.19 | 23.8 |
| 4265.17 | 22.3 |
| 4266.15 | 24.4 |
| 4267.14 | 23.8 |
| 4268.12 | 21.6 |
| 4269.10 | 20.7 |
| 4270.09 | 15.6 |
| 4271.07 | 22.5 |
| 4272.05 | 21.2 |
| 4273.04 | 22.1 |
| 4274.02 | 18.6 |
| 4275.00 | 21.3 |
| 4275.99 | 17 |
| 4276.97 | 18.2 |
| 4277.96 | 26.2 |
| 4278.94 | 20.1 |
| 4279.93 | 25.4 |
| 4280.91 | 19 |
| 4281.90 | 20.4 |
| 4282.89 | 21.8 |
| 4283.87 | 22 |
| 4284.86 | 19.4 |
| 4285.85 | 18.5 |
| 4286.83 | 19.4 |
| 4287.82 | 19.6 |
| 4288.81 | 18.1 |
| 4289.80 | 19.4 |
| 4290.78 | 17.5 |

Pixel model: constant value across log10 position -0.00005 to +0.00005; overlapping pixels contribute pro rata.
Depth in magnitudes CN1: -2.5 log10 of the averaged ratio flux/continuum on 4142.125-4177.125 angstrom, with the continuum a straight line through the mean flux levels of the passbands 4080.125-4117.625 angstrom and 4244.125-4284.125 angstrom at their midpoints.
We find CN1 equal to 0.02 mag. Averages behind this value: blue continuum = 18.7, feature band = 19.3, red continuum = 21.4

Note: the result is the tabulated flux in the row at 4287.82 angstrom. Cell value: 19.6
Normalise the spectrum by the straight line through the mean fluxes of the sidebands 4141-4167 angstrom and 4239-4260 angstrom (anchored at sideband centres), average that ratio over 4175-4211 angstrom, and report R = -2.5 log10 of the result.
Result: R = 0.06 mag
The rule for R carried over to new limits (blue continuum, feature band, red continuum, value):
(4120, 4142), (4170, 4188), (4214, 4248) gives 0.08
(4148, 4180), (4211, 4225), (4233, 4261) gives -0.02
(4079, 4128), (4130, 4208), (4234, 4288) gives 0.03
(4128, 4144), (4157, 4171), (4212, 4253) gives -0.03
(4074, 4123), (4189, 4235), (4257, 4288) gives 0.01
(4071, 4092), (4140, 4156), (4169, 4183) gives 0.02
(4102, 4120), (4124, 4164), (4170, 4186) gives -0.04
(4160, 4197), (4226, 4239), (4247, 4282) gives 0.03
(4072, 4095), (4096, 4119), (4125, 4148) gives 0.12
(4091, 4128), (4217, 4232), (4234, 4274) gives 0.05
